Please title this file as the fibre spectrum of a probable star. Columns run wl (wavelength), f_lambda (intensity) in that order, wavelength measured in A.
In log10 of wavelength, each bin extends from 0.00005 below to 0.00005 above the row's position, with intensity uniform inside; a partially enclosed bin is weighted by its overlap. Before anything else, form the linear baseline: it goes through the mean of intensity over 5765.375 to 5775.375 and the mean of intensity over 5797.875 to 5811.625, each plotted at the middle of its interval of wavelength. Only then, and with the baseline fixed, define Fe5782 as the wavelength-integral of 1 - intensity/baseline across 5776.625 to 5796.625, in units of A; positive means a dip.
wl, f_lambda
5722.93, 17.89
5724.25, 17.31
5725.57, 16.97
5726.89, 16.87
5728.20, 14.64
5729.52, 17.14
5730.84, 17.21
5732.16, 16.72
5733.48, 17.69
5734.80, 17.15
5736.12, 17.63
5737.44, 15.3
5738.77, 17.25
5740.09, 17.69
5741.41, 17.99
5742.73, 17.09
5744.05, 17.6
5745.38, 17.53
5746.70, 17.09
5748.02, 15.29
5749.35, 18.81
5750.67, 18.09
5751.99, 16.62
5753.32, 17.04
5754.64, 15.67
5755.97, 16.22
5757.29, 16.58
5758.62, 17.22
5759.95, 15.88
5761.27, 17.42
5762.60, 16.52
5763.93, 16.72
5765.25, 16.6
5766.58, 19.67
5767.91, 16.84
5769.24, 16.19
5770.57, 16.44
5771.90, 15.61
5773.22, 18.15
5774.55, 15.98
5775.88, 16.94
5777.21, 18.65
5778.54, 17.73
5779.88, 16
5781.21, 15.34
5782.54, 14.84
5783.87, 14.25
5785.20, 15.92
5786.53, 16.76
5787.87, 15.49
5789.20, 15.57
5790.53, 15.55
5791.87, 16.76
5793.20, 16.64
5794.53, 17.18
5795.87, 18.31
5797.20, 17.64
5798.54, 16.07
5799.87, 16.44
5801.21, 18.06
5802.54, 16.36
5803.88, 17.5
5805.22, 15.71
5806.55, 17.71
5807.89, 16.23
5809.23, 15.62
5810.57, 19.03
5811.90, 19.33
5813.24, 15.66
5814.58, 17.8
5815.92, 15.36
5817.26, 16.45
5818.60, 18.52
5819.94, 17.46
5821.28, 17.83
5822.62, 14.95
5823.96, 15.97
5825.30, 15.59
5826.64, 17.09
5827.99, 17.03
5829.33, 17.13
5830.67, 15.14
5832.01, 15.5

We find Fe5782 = 0.7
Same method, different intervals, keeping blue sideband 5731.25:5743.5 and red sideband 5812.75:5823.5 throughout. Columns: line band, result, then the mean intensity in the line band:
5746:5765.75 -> 0.3 A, 16.8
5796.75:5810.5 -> 0.0 A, 16.8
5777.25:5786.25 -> 0.5 A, 15.9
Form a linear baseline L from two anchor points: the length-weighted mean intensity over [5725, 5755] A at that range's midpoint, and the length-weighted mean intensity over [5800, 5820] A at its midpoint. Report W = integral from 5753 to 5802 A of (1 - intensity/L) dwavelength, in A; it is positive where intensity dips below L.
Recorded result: 1.3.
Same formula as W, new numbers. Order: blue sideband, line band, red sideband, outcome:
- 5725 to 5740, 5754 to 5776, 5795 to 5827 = 0.17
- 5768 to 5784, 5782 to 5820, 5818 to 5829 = -0.15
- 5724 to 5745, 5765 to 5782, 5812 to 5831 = -0.06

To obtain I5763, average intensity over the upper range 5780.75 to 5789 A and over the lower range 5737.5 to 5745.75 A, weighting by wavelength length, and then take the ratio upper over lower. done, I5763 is 0.9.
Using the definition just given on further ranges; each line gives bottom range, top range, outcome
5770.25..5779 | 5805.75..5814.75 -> 1.01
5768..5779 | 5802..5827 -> 0.99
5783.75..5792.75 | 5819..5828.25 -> 1.05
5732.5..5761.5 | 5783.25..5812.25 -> 0.98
